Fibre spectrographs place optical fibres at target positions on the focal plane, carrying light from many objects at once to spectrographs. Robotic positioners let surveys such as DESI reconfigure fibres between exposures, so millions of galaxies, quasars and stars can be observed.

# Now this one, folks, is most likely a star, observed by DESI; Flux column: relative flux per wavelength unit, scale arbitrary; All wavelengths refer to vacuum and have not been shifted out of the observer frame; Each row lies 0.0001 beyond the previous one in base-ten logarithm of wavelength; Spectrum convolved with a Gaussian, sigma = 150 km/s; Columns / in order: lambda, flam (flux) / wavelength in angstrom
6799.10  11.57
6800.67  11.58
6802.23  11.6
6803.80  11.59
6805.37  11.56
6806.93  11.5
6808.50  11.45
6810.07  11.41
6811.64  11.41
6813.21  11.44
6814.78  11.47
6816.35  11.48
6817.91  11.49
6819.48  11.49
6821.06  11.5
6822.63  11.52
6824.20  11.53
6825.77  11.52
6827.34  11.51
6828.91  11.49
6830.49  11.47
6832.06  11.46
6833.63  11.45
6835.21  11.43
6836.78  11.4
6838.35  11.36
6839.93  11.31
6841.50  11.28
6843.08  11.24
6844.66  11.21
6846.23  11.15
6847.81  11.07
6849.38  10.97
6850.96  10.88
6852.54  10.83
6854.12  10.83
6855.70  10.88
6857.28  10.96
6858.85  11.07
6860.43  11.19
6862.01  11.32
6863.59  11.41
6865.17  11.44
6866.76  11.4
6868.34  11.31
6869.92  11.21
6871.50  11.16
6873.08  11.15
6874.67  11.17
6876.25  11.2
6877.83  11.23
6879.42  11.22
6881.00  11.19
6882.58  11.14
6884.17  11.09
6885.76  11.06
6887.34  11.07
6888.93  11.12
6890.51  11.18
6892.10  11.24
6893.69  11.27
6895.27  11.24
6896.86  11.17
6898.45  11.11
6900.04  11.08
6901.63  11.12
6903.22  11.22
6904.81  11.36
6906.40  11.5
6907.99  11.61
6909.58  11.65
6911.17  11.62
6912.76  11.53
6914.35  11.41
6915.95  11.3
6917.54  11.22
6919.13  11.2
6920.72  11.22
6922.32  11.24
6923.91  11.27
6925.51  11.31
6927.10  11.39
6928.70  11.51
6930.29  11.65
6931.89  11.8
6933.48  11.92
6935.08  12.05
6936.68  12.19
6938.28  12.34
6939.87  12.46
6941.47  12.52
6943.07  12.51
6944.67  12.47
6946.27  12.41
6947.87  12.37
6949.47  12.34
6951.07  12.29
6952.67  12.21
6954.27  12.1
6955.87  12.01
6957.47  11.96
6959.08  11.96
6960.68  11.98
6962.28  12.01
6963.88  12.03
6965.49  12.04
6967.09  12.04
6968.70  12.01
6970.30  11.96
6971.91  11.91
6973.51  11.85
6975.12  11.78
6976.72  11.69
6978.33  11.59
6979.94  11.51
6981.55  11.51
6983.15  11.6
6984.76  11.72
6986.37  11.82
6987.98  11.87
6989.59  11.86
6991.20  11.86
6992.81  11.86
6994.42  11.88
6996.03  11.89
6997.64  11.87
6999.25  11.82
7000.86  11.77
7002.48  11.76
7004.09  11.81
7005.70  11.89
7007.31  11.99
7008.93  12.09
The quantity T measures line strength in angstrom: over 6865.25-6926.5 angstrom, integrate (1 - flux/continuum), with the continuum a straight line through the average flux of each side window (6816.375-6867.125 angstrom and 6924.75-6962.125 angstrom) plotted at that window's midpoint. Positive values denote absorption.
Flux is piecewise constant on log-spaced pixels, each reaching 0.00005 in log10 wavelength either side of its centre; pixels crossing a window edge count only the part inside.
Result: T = 2.3 angstrom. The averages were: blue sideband 11.3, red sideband 12.1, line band 11.3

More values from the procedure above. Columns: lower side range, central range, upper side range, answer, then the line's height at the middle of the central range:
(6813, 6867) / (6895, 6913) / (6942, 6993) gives 0.4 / 11.6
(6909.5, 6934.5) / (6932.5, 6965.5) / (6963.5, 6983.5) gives -1.6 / 11.6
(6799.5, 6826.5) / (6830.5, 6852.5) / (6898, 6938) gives 0.5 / 11.5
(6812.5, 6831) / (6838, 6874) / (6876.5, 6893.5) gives 0.5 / 11.3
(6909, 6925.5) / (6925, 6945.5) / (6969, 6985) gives -1.0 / 11.5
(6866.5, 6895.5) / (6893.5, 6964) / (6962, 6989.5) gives -1.4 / 11.5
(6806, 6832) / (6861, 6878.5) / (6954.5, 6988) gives 0.5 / 11.6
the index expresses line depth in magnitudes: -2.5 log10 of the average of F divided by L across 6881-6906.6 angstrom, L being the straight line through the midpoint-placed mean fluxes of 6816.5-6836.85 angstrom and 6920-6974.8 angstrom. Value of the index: 0.06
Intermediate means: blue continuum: 11.5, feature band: 11.2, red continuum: 12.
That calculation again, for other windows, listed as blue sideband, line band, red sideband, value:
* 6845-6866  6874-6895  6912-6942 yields 0.013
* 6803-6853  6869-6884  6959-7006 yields 0.032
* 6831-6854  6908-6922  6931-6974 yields 0.039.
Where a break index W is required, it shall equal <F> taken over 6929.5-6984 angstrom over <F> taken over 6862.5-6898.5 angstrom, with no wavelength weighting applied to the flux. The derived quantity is 1.07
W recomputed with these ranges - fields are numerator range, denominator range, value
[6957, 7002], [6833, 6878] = 1.06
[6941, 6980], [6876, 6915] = 1.07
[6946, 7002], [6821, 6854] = 1.05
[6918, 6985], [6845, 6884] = 1.07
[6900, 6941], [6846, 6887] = 1.04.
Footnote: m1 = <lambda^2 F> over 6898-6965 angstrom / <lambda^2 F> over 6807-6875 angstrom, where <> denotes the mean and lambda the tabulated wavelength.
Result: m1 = 1.07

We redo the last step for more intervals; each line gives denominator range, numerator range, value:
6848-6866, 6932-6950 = 1.14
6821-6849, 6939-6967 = 1.11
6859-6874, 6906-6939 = 1.04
